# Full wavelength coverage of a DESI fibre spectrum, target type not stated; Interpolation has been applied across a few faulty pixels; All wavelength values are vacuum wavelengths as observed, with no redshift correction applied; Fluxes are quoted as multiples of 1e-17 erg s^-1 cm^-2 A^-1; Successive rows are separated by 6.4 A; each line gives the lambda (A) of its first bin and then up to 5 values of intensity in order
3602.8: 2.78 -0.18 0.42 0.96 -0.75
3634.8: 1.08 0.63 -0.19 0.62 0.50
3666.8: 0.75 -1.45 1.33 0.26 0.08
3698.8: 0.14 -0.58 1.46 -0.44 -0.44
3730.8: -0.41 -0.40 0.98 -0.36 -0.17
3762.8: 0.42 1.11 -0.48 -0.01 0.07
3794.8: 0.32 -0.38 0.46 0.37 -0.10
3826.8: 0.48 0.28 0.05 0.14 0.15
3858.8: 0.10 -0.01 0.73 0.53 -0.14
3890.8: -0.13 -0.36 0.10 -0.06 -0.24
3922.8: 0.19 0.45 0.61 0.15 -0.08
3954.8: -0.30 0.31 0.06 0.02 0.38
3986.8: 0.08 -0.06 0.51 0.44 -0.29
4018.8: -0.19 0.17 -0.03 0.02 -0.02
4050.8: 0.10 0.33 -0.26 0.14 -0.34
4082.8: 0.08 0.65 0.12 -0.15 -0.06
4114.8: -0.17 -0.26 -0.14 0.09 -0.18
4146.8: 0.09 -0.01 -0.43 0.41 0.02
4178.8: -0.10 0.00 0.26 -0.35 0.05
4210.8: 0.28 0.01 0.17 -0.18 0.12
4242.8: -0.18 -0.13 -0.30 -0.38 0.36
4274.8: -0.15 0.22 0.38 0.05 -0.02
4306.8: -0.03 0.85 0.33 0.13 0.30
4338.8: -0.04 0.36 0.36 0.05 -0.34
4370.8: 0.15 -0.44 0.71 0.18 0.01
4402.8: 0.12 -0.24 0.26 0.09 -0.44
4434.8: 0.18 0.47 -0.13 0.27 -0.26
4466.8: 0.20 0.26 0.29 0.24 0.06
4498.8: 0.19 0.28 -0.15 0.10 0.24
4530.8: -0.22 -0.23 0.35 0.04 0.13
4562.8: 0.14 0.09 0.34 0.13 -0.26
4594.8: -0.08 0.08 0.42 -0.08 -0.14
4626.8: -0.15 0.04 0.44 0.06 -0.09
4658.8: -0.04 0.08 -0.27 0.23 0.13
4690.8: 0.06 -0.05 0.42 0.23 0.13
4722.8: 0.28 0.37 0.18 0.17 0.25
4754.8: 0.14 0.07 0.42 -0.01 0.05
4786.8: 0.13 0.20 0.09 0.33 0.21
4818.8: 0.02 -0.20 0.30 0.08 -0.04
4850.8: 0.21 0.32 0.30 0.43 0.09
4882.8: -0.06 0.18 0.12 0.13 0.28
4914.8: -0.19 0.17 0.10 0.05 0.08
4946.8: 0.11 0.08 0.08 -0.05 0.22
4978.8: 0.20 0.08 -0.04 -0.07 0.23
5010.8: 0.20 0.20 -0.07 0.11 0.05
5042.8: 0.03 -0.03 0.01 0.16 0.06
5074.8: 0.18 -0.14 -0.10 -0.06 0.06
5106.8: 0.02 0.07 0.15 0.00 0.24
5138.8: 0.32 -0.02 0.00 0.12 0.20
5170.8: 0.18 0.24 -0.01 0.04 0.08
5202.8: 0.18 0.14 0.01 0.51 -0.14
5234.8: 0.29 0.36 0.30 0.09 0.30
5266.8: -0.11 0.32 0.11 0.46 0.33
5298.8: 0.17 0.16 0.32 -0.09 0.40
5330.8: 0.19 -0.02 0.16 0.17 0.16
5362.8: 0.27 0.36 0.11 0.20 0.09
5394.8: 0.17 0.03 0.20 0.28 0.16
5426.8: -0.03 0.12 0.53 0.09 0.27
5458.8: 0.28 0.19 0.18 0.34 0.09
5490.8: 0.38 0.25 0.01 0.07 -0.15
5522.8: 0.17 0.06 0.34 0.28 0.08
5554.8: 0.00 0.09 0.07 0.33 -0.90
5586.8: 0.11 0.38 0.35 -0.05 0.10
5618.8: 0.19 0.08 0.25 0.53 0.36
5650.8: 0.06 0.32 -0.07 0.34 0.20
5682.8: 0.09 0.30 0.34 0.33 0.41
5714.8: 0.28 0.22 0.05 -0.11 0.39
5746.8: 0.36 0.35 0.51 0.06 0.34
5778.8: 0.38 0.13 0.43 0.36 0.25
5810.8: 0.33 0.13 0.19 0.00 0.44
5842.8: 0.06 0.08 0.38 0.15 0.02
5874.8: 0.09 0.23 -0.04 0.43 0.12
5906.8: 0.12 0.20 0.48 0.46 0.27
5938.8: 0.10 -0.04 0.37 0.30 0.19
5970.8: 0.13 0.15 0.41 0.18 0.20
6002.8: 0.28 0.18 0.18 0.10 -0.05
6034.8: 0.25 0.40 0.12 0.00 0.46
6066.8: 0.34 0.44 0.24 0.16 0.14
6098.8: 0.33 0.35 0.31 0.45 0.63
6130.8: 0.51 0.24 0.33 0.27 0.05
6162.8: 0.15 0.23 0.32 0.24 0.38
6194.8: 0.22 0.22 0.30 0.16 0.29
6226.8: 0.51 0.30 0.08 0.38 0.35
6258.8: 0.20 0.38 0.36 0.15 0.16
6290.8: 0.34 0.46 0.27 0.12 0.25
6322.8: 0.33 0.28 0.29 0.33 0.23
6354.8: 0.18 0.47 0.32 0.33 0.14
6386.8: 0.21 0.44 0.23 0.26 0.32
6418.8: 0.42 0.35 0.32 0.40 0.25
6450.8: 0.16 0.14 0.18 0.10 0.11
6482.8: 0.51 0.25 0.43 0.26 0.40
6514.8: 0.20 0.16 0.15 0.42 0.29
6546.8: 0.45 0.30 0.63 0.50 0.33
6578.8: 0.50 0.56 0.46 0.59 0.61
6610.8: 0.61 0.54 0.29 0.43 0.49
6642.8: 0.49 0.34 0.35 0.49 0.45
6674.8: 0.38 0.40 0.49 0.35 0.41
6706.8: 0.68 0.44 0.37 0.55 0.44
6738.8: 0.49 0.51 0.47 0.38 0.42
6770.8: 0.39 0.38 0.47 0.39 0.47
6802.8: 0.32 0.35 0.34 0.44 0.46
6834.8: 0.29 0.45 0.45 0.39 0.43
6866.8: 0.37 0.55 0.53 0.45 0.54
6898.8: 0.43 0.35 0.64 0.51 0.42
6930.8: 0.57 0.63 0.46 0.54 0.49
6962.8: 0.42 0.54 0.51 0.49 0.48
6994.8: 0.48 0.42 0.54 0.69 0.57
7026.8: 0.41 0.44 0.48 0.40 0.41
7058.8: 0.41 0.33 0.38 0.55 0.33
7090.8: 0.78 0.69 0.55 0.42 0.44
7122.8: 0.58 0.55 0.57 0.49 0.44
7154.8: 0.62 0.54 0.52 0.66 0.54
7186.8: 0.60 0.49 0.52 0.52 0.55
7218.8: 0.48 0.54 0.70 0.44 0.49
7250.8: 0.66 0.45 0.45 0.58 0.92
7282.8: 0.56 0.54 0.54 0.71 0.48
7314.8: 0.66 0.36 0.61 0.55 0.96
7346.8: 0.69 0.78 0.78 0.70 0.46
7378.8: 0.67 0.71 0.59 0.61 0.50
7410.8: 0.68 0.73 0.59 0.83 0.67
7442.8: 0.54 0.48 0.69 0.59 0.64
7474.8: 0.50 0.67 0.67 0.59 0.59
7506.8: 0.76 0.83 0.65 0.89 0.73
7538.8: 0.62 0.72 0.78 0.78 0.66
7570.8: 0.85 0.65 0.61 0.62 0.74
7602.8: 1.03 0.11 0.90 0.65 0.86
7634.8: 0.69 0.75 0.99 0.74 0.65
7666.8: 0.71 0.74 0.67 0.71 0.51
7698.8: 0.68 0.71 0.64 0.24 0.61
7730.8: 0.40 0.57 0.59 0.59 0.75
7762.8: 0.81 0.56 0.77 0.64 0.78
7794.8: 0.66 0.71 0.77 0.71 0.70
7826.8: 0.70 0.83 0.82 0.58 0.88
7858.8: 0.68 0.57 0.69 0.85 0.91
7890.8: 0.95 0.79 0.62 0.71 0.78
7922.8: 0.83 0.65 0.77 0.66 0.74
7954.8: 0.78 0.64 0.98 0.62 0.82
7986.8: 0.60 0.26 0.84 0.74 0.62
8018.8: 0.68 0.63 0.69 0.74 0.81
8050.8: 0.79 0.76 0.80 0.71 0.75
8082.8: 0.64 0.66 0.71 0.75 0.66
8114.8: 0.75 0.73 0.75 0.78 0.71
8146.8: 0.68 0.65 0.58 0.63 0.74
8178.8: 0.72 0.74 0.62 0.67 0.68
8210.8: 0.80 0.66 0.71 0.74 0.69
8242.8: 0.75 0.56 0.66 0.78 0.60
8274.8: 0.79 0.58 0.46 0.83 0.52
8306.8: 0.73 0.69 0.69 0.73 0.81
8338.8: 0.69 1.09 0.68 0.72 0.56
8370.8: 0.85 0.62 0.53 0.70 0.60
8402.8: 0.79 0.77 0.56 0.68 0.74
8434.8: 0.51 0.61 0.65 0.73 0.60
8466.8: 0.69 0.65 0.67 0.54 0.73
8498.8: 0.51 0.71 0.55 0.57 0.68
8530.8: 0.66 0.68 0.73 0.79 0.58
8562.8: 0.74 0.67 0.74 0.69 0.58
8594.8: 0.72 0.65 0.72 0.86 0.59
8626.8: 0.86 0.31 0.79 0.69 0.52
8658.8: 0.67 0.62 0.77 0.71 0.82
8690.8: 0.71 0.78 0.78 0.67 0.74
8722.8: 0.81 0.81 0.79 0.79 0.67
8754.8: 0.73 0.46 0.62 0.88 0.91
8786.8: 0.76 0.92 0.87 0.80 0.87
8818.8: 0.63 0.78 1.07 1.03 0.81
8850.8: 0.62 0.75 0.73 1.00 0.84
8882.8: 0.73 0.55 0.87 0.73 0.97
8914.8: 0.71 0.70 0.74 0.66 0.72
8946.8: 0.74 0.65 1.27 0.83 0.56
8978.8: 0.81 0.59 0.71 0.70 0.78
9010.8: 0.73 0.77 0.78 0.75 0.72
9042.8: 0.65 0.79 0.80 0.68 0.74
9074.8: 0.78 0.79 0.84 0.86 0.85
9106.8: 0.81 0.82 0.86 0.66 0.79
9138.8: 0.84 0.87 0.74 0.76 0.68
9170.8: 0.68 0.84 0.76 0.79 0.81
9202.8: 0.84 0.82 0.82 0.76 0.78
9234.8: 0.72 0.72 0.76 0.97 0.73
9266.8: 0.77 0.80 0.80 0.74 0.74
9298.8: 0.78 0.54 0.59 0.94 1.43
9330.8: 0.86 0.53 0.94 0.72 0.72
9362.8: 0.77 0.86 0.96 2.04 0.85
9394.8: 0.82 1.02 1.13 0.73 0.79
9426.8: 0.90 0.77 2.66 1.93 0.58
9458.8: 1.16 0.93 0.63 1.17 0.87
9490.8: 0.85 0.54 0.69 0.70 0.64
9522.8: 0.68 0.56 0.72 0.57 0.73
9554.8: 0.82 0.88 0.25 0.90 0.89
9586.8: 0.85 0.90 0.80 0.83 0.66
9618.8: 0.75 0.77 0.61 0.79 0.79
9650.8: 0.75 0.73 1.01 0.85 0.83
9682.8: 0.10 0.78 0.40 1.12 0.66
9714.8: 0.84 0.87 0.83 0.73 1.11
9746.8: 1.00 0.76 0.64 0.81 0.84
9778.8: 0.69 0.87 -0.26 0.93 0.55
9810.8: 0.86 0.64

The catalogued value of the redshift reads 0.643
